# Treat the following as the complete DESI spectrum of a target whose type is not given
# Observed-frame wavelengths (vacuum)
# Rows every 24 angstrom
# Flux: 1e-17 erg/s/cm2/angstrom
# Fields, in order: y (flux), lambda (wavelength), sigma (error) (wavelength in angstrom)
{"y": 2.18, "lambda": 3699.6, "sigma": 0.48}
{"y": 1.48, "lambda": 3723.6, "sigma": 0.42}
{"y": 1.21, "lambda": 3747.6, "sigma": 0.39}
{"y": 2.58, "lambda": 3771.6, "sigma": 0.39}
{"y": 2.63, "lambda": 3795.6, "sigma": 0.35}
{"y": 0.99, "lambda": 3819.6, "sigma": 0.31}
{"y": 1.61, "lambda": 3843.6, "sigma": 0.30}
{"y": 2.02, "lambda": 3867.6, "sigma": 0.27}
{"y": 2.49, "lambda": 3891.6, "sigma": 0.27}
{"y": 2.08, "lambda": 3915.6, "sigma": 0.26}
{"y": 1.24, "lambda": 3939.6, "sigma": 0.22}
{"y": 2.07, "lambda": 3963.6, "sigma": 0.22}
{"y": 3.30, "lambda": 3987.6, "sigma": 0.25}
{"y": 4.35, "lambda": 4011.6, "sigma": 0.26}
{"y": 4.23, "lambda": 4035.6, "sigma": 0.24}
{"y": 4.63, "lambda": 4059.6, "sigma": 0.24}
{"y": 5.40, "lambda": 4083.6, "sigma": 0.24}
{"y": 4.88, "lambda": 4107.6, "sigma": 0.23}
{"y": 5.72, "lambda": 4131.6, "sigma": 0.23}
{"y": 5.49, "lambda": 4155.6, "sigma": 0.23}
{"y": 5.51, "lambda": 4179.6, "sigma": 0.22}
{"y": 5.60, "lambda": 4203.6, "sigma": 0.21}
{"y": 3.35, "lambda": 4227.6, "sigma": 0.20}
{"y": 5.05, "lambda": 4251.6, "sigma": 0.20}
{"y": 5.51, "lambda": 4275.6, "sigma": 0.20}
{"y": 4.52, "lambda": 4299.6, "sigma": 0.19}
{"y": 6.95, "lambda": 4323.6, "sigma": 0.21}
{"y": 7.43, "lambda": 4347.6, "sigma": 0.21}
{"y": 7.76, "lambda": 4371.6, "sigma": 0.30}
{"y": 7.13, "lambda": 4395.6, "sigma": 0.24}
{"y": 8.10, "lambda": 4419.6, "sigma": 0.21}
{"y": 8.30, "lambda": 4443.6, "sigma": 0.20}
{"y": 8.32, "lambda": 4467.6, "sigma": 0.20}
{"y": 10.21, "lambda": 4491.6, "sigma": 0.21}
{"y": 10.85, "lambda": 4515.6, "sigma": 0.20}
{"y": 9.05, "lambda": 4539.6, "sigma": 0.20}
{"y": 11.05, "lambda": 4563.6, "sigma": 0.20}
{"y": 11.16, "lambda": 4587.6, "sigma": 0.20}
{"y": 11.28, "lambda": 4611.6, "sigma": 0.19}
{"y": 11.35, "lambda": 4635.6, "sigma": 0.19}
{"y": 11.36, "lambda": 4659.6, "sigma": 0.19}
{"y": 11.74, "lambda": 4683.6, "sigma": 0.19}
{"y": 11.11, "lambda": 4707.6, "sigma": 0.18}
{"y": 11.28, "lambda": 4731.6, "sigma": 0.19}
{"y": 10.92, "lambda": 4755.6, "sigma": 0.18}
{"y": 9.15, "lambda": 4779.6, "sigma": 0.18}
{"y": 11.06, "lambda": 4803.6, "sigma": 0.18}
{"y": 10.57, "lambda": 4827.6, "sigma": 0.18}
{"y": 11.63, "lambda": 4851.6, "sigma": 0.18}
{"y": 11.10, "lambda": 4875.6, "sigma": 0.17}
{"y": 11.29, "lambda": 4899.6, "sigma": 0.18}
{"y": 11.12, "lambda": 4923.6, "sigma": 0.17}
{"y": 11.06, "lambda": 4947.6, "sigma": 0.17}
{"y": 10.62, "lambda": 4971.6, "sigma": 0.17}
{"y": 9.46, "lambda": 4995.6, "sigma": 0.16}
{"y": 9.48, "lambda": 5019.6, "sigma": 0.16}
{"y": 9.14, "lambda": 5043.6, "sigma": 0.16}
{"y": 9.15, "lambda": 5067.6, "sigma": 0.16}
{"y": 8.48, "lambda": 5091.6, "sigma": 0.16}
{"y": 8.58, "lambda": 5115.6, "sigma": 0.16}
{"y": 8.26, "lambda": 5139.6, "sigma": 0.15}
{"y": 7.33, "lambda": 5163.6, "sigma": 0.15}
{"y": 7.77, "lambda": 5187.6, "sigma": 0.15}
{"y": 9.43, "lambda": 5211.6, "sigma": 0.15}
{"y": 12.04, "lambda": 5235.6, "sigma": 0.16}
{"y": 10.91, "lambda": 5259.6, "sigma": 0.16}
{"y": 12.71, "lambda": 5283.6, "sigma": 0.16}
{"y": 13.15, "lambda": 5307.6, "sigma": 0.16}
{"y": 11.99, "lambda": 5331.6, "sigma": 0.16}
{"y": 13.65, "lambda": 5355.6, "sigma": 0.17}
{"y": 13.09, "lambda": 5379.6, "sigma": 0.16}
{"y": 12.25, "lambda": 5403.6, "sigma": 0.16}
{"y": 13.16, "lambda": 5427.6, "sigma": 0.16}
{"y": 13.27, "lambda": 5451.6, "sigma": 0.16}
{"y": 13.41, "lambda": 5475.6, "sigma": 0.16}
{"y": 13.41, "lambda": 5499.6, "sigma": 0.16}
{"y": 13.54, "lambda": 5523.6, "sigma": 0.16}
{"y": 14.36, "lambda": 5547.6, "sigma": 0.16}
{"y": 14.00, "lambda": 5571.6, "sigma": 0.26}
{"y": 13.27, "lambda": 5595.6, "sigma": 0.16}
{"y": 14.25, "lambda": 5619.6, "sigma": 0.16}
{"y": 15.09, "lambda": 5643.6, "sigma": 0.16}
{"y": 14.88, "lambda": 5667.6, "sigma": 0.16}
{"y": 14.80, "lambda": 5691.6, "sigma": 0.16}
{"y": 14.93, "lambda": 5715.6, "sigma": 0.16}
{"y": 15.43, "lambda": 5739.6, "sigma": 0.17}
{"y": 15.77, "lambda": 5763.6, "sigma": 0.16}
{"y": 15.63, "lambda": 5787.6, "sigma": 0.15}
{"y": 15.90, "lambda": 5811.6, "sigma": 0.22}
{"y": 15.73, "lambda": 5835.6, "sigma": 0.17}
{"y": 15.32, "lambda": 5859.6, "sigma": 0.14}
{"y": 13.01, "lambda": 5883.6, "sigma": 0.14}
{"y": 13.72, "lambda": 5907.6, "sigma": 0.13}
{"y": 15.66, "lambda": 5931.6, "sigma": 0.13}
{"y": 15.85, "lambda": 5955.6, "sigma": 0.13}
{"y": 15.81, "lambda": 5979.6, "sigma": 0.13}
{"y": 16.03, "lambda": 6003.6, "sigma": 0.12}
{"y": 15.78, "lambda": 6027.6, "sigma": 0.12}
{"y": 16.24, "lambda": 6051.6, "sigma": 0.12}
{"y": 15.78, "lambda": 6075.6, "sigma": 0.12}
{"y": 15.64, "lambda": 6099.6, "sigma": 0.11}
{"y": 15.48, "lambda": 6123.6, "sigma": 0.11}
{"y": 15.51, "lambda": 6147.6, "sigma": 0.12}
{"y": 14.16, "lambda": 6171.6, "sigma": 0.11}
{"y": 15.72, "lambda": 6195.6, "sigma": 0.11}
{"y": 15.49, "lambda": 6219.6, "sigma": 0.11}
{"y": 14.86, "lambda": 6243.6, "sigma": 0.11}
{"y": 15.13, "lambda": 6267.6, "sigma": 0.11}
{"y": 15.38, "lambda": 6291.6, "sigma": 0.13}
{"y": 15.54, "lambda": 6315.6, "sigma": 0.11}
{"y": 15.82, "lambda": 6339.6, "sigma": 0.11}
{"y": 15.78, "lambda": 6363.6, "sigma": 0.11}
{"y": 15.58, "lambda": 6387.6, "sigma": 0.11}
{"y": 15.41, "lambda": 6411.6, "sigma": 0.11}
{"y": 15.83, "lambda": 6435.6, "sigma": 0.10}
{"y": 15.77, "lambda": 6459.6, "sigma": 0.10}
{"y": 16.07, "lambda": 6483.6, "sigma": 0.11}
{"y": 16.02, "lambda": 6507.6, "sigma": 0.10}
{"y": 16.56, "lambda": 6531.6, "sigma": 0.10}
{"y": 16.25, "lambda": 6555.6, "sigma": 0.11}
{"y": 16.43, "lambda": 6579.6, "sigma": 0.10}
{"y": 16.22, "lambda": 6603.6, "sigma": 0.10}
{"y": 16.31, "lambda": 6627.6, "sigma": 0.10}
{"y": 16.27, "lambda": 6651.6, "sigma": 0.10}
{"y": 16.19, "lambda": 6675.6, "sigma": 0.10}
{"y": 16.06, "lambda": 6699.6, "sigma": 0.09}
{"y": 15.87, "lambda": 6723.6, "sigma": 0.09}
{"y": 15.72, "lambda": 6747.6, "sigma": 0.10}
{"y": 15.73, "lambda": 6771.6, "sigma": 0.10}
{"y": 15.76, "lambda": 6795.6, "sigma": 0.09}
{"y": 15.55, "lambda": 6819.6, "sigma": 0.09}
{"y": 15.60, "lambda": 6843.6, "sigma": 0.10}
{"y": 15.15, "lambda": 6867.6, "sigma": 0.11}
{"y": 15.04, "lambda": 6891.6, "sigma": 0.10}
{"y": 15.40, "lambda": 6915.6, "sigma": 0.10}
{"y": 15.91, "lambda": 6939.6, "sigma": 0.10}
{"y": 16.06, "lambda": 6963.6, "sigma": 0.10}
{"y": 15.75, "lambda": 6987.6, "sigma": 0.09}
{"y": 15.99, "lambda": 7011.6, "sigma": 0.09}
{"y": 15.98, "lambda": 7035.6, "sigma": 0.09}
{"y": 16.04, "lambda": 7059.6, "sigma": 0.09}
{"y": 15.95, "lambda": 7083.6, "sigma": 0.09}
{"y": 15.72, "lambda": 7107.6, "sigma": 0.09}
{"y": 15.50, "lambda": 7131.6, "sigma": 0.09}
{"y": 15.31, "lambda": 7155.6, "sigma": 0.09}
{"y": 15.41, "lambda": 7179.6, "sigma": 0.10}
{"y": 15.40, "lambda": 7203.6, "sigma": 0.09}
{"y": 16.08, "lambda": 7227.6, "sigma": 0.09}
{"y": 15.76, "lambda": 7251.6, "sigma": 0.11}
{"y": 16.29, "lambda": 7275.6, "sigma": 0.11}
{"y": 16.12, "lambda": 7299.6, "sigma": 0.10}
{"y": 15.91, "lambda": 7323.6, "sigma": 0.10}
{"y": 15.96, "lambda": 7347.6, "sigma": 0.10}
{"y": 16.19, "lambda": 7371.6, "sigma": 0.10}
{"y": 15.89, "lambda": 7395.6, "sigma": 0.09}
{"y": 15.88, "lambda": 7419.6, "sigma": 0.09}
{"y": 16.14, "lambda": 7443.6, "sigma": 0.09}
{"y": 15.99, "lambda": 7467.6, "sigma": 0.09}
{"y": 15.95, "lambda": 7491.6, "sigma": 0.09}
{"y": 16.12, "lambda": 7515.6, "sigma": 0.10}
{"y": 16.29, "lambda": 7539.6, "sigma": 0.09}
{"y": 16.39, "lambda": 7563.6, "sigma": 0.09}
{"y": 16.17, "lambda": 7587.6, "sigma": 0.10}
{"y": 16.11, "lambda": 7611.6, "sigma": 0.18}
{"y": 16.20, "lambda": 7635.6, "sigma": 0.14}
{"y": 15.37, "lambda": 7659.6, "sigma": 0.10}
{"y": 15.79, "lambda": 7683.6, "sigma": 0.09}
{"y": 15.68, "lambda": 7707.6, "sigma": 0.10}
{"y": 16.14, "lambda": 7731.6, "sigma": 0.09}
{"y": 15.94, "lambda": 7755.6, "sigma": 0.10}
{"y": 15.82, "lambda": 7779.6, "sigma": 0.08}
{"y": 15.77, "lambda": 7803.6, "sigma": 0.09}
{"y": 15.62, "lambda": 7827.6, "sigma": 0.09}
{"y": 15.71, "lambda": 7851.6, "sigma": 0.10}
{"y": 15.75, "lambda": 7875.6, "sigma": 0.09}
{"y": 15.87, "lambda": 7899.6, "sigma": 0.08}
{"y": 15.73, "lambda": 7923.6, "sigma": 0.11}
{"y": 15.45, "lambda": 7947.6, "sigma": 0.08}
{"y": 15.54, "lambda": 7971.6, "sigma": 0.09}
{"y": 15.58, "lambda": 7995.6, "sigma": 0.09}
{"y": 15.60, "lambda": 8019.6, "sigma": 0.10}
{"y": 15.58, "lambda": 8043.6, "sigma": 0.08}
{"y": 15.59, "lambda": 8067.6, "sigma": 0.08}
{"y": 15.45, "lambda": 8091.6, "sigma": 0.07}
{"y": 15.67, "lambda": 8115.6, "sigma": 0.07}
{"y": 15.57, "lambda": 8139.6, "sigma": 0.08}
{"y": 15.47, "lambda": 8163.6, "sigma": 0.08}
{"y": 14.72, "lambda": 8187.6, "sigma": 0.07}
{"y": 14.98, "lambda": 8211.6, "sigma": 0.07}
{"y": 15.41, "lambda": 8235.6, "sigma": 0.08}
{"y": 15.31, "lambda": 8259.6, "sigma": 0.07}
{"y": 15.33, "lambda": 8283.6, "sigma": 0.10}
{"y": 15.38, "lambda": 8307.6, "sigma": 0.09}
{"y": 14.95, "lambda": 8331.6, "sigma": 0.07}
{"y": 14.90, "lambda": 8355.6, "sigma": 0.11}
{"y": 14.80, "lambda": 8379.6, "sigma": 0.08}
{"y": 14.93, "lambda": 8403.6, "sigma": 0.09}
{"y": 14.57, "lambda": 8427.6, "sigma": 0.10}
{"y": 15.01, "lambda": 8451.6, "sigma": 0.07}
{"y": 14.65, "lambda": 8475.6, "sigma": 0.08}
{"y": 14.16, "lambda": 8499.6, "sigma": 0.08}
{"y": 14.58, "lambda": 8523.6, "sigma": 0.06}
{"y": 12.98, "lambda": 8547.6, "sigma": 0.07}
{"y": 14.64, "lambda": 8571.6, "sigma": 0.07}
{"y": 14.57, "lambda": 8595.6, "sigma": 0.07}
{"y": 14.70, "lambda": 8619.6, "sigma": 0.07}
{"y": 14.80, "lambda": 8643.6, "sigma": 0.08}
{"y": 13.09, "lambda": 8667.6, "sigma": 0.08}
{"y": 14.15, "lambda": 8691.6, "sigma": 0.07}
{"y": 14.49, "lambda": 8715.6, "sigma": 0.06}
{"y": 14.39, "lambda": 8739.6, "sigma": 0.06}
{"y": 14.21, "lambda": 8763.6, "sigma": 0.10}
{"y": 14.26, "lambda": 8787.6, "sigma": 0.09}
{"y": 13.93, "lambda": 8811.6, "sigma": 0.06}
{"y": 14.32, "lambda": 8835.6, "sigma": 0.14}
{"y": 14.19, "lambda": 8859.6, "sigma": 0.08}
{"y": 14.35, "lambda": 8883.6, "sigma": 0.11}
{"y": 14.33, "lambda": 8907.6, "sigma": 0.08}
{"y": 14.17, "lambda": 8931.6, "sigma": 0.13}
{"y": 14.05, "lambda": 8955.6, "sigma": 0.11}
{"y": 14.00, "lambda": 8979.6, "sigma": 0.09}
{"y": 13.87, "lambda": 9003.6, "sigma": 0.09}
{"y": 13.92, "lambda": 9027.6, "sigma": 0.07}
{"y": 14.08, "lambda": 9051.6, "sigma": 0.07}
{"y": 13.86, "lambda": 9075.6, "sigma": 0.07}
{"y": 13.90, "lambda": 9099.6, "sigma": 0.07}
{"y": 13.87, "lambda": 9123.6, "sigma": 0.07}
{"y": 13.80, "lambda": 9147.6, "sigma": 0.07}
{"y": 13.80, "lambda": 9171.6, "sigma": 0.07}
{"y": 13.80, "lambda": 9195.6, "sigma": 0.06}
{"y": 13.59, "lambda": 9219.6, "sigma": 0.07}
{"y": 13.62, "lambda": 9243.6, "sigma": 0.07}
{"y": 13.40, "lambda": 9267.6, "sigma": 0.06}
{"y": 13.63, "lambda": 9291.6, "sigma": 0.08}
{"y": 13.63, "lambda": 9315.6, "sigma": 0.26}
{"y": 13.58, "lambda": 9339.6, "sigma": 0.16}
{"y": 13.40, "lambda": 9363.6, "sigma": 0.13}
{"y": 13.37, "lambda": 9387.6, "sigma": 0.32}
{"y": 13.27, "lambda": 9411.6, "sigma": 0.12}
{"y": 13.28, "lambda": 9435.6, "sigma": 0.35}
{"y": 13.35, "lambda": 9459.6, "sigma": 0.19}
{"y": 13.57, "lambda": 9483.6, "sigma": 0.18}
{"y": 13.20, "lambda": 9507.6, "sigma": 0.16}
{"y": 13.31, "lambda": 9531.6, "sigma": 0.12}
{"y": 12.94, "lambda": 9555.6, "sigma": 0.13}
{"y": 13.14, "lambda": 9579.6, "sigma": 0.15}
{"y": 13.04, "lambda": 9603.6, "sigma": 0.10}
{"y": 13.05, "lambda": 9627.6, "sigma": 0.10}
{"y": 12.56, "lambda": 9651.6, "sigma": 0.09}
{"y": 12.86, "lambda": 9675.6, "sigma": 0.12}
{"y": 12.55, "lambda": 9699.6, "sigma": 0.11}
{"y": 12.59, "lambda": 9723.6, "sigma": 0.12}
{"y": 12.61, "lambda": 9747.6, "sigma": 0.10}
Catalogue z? 0.000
